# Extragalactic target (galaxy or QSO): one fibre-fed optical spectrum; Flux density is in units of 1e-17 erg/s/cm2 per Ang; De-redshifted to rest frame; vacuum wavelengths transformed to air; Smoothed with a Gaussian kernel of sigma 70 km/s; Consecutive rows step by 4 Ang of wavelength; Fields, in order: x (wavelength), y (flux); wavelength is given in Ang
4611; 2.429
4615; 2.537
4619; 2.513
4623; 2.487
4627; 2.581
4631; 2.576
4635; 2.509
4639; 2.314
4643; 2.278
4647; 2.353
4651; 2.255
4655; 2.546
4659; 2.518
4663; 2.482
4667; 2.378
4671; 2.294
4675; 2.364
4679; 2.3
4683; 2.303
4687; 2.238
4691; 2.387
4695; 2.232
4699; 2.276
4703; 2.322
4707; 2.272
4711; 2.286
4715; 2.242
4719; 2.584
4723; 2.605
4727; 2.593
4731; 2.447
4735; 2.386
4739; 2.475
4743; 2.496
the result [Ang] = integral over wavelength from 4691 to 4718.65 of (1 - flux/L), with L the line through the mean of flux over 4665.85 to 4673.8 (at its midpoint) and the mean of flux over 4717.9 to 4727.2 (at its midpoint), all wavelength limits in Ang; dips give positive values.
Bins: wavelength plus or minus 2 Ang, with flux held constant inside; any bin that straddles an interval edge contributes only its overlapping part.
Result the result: 2.3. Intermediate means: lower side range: 2.33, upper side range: 2.6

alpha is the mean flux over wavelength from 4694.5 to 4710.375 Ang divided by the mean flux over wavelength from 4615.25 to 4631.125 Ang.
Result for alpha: 0.90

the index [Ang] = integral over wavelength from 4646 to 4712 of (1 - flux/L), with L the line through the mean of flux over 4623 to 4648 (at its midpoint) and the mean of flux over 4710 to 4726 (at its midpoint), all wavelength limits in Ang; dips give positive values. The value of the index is 2.8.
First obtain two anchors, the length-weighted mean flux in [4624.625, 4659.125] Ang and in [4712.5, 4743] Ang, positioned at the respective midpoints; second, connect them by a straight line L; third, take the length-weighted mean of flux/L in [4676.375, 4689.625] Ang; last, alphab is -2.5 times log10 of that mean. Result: 0.075 mag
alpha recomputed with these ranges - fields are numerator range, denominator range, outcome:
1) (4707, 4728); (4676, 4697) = 1.06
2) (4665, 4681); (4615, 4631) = 0.92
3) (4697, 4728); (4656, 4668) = 0.97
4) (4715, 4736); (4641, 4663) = 1.04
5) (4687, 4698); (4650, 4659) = 0.94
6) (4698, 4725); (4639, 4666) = 0.99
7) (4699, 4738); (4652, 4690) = 1.01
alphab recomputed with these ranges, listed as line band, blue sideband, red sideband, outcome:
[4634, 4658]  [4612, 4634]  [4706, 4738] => 0.06 mag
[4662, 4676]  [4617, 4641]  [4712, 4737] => 0.05 mag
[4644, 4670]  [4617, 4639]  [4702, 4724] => 0.02 mag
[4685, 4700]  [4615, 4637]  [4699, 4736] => 0.07 mag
